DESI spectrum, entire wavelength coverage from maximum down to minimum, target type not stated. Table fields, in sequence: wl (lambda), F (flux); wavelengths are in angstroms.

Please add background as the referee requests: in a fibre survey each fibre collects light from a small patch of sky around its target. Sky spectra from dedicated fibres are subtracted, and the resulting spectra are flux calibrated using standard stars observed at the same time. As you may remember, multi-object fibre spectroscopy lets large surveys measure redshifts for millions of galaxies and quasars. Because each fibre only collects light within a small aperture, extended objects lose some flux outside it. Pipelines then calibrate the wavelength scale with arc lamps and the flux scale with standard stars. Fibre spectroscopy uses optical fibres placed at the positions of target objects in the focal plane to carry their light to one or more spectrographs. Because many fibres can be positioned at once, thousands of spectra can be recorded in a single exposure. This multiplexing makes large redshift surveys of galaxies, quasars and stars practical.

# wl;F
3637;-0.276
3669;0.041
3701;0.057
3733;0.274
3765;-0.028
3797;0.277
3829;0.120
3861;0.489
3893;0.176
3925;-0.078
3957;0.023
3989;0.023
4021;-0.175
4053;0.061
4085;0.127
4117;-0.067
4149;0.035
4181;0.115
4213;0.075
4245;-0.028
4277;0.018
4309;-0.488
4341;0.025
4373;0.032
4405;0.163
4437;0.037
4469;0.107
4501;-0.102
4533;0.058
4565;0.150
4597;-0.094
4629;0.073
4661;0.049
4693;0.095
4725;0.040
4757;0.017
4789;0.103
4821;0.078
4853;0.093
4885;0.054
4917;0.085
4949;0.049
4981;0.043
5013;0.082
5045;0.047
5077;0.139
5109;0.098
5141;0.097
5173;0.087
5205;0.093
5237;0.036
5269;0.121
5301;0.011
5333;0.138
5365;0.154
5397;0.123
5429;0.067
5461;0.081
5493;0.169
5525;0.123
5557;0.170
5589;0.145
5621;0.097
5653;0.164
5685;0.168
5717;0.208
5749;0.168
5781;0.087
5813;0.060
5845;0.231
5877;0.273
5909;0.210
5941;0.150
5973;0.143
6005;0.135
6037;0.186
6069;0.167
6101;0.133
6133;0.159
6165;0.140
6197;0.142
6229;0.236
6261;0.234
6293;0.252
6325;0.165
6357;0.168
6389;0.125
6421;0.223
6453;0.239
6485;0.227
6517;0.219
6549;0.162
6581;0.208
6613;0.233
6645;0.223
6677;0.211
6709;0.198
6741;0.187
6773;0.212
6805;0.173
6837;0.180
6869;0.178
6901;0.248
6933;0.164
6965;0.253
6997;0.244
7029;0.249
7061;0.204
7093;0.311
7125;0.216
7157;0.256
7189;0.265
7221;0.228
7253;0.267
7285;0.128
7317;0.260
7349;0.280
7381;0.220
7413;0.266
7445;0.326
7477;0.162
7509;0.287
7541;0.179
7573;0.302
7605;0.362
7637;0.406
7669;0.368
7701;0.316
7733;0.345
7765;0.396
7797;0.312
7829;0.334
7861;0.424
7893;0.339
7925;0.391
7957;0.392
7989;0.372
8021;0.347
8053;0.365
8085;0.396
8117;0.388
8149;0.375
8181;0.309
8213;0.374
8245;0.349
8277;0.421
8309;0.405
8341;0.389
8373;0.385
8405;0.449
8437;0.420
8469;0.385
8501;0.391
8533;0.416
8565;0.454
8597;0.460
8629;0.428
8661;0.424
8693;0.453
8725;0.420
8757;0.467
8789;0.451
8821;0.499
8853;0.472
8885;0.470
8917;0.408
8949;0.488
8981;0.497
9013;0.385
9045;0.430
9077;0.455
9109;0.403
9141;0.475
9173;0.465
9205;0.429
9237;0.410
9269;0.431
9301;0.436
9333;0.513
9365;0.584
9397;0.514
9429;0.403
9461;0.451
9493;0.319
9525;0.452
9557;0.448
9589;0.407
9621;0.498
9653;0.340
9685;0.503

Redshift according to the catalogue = 0.90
